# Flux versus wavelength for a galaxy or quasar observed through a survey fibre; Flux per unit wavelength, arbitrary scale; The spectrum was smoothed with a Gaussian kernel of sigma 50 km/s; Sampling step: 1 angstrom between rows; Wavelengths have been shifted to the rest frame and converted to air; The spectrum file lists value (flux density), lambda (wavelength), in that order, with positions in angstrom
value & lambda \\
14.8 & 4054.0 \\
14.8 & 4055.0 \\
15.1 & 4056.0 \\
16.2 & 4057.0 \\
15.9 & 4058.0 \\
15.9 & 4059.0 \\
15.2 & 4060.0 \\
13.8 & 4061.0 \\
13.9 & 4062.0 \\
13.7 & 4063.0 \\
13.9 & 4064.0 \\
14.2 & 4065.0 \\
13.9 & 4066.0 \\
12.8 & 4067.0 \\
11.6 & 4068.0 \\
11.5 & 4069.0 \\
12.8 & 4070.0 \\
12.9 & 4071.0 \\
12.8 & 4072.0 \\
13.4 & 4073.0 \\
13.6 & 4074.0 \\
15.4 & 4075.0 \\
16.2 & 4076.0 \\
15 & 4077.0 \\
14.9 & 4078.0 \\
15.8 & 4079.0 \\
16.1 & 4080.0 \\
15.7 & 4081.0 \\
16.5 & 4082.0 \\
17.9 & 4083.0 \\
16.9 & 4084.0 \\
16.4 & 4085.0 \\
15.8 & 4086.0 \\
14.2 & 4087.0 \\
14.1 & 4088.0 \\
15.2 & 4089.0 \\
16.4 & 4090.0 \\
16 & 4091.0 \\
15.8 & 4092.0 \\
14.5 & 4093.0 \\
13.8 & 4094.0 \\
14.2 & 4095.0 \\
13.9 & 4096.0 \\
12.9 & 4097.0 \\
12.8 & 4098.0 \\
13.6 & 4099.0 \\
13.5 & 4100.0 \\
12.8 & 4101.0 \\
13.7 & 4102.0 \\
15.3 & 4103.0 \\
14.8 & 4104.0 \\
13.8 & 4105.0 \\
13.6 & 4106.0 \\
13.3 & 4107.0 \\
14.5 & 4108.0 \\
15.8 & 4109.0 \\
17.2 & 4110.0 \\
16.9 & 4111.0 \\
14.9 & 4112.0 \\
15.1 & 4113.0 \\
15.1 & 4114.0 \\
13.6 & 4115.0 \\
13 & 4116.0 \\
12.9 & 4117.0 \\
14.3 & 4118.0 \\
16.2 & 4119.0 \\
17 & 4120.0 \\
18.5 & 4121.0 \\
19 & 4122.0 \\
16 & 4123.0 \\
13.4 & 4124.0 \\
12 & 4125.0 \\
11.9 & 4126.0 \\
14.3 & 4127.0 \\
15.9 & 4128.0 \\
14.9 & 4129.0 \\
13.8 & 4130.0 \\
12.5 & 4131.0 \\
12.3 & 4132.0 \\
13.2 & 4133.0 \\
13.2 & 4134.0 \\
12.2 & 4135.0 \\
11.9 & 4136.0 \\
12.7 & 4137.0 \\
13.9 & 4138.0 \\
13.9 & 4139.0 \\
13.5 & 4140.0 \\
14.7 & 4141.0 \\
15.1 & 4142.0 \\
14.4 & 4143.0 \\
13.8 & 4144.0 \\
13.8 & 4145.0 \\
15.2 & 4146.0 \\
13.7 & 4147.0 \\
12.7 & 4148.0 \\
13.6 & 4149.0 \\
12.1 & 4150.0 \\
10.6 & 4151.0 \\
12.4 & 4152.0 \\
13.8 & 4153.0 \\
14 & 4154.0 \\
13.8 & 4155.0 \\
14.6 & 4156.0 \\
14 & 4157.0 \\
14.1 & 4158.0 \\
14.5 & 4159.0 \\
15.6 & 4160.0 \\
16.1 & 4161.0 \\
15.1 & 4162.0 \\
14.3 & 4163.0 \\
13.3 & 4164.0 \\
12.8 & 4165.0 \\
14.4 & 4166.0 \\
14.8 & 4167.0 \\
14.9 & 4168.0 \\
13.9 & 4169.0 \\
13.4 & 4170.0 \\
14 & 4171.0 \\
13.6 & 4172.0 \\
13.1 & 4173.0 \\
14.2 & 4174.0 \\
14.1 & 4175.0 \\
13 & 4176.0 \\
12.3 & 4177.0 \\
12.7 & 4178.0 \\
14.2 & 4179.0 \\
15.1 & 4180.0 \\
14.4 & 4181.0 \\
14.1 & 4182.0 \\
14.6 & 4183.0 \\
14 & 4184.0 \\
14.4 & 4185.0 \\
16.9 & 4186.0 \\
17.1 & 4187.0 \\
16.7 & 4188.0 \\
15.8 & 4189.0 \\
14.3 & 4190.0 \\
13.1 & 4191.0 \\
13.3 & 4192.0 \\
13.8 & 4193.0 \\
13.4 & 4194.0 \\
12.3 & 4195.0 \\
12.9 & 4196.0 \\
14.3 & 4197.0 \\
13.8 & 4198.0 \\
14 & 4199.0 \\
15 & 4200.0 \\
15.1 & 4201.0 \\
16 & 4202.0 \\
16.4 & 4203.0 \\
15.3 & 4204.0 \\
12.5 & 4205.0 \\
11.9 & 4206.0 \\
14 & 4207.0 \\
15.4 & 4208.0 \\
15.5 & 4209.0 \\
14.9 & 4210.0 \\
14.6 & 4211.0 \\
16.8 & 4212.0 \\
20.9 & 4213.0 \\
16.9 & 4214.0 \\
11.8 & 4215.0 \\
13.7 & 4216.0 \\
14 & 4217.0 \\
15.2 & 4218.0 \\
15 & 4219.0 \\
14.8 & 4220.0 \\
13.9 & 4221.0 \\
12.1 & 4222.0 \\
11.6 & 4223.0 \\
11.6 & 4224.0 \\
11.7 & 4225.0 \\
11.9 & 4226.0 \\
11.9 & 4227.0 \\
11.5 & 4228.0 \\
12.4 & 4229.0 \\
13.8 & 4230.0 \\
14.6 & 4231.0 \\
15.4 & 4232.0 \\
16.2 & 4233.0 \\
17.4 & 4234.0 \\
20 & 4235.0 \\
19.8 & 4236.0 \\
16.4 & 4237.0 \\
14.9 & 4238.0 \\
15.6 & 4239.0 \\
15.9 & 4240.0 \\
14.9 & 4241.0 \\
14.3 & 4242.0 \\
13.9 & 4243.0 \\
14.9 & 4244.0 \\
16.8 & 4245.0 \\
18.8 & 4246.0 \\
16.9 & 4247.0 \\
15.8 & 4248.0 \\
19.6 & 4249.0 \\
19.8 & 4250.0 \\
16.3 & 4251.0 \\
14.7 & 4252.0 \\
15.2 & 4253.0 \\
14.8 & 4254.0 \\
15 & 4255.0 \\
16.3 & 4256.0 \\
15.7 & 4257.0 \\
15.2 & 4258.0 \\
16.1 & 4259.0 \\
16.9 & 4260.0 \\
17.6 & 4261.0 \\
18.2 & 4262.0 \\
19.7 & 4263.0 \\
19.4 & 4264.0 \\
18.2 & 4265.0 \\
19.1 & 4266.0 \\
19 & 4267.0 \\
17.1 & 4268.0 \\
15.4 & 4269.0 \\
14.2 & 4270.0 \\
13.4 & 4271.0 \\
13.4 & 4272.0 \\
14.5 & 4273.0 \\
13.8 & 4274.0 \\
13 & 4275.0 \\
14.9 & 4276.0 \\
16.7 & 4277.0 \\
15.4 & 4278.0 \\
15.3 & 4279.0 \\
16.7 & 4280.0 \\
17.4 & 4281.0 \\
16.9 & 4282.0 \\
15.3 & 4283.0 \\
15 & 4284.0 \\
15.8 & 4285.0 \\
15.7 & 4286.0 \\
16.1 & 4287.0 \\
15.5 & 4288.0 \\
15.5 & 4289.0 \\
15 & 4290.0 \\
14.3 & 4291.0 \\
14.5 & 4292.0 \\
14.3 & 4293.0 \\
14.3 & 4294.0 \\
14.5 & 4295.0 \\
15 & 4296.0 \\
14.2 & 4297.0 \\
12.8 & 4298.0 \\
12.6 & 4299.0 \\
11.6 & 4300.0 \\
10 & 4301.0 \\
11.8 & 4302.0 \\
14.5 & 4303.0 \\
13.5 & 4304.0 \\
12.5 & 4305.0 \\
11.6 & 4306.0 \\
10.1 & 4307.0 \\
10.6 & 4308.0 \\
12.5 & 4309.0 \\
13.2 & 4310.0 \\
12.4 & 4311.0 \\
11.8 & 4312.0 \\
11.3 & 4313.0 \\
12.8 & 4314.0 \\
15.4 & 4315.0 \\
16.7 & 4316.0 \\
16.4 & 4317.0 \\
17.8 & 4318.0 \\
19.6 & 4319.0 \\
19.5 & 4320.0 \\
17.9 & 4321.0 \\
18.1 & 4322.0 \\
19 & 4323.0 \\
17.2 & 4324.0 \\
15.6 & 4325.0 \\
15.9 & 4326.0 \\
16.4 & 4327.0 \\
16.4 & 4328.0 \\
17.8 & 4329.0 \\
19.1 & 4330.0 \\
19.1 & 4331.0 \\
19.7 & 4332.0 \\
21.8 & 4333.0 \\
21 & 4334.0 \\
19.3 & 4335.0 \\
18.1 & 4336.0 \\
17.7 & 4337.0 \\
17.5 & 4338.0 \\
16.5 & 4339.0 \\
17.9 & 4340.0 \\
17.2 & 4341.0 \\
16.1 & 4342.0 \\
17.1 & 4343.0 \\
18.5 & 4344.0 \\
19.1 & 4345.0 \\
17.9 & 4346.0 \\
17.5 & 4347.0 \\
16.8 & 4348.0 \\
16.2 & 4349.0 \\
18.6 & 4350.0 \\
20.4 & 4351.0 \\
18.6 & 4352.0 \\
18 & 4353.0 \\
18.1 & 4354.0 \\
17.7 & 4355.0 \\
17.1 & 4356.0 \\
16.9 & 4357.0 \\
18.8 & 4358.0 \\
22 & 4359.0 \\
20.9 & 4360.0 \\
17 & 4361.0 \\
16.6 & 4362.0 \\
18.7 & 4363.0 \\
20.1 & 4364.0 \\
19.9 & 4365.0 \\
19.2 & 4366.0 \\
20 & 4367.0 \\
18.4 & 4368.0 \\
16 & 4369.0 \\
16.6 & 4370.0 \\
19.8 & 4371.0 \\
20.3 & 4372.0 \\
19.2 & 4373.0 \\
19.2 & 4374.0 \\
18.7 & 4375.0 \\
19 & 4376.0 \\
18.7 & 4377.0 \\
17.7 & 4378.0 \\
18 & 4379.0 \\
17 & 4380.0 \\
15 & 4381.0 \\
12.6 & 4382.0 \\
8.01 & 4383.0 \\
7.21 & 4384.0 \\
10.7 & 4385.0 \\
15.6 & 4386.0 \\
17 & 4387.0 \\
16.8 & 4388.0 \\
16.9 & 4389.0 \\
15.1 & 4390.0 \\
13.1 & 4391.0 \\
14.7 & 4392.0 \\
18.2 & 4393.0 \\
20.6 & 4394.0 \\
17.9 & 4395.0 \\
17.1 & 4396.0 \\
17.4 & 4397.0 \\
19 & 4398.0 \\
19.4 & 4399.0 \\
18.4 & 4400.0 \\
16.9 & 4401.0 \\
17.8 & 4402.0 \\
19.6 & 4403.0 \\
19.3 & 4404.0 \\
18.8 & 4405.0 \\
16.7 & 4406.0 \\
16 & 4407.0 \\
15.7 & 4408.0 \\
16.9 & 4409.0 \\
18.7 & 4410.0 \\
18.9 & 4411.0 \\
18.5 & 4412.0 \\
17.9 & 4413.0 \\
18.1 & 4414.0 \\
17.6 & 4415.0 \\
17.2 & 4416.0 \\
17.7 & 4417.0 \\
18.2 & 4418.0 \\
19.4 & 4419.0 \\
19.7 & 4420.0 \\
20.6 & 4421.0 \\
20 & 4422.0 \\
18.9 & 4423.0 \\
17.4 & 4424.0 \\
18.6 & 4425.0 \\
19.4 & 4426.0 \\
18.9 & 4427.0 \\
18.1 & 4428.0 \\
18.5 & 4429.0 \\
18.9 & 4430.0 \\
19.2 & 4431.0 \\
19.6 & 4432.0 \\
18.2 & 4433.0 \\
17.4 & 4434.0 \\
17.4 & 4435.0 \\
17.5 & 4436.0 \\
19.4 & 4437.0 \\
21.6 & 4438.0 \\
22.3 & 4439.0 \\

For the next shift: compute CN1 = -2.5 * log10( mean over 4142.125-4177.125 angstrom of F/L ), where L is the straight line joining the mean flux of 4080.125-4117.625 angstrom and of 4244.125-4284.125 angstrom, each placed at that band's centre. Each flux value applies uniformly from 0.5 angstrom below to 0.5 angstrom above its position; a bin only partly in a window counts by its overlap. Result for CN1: 0.11 mag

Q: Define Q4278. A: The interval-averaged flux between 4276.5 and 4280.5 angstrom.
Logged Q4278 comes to 16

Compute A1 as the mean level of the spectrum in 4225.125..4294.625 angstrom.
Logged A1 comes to 15.8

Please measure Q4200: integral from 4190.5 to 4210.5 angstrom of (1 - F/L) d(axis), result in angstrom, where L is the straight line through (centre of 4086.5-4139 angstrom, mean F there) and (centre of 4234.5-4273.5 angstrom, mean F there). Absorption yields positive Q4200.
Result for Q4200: 2.0 angstrom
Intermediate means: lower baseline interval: 14.3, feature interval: 14.1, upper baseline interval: 16.5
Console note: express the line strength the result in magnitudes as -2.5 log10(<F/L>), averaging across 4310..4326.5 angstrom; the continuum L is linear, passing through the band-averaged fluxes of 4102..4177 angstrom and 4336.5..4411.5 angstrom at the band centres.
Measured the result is 0.04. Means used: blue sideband 14.1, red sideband 17.5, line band 16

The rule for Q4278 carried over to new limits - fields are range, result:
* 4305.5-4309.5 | 11.2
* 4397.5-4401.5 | 18.4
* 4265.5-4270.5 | 17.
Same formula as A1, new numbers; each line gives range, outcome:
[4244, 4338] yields 15.8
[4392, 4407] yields 18.2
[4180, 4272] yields 15.3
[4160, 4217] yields 14.5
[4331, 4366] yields 18.4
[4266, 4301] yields 15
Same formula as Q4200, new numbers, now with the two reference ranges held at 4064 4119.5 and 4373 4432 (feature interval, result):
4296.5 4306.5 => 2.4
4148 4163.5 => 1.3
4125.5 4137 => 1.3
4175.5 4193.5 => 1.1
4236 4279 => -0.3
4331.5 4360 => -2.5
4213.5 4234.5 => 2.8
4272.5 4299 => 2.1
